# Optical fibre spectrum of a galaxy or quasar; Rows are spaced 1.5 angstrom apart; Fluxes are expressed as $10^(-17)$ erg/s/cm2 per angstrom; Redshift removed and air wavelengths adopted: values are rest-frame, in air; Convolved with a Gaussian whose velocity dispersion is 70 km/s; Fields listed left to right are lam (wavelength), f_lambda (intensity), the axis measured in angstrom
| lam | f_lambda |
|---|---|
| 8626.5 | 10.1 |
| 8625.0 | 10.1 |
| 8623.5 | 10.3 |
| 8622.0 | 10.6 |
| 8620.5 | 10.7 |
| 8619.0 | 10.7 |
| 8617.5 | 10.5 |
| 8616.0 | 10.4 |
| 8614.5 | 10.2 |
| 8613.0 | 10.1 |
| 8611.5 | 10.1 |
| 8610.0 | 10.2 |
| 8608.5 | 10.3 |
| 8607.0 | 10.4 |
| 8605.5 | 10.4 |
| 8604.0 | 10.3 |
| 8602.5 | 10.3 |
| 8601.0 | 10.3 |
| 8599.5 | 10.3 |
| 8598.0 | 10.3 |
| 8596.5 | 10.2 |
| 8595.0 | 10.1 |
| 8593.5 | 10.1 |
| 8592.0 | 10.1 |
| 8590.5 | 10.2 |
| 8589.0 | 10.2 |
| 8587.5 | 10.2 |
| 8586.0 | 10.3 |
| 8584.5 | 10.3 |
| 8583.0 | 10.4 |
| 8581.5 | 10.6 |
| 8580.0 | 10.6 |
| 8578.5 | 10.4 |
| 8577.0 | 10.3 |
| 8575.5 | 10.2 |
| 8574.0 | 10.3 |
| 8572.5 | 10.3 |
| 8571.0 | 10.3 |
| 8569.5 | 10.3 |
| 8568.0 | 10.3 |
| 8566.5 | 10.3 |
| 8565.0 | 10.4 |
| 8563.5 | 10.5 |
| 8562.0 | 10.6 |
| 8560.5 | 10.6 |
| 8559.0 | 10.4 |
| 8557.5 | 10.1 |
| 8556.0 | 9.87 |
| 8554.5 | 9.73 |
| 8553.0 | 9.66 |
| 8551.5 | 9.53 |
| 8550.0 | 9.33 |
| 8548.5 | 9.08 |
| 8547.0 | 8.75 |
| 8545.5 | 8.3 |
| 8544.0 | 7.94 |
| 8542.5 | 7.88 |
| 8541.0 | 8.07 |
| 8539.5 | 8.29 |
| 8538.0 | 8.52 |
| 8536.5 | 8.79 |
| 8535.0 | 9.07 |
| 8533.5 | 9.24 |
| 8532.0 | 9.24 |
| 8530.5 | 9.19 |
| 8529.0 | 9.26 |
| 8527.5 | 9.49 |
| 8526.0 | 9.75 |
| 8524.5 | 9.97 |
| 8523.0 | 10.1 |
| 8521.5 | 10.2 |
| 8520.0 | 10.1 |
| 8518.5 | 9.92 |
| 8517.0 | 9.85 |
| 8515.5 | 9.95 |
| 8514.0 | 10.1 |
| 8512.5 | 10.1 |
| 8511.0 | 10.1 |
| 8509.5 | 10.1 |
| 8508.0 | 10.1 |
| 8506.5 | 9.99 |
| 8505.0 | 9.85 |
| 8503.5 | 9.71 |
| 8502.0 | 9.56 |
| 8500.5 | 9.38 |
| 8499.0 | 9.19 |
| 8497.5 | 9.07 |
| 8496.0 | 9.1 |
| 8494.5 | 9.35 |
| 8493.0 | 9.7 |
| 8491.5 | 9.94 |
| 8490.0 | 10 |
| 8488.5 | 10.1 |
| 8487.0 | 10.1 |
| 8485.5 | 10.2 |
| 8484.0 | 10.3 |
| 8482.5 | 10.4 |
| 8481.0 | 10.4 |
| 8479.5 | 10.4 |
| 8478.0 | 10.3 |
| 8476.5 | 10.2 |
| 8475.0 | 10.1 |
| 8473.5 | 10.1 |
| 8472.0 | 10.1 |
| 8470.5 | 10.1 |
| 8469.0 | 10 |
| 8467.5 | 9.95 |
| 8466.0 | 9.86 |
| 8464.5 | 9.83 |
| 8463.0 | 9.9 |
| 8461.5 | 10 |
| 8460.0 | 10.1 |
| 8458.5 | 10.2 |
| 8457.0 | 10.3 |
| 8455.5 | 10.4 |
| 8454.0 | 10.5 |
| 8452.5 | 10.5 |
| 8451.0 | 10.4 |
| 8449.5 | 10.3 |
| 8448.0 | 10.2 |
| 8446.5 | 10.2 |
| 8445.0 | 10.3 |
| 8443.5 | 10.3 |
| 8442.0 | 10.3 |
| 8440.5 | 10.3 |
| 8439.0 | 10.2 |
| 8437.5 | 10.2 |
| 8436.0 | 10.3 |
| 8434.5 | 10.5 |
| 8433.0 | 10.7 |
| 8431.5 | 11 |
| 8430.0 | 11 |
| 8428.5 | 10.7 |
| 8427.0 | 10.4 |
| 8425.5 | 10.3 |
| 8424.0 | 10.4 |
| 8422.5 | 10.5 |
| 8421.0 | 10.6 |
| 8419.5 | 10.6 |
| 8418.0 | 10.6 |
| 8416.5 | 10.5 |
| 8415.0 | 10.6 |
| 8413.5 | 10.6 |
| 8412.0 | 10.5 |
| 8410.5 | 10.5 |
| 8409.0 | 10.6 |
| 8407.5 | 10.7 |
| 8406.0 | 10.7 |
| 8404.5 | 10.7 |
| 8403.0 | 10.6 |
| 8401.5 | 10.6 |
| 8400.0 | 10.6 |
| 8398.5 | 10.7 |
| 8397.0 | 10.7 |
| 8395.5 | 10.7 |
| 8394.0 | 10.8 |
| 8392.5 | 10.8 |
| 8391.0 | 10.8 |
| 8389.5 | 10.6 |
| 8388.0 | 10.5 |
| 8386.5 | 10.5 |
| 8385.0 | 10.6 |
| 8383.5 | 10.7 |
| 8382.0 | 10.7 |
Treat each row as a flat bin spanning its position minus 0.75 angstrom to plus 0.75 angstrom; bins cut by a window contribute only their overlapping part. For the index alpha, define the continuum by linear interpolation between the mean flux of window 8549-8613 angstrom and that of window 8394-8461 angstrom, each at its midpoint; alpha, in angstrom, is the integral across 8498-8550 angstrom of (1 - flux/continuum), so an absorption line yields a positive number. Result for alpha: 4.7 angstrom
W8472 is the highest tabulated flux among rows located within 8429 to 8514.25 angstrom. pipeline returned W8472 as 11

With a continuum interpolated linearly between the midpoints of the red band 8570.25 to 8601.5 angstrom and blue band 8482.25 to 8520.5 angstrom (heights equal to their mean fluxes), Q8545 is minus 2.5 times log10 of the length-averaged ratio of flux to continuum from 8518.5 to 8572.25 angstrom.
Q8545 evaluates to 0.06 mag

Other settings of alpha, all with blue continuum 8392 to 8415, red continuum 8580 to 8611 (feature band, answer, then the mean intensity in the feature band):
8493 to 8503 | 1.10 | 9.32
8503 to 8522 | 0.79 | 10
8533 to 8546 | 2.43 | 8.44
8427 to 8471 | 1.11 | 10.3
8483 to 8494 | 0.47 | 10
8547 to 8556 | 0.80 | 9.44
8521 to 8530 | 0.56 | 9.77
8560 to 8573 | -0.08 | 10.4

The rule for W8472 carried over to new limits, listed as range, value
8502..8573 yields 10.6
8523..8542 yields 10.1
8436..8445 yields 10.3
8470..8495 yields 10.4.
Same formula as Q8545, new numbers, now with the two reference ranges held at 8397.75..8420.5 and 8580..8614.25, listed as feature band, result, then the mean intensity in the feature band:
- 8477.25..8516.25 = 0.06 mag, 9.9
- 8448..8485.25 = 0.03 mag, 10.2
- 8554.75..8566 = 0.00 mag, 10.3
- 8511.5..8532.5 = 0.06 mag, 9.81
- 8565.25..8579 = 0.00 mag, 10.3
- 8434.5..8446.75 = 0.03 mag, 10.3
